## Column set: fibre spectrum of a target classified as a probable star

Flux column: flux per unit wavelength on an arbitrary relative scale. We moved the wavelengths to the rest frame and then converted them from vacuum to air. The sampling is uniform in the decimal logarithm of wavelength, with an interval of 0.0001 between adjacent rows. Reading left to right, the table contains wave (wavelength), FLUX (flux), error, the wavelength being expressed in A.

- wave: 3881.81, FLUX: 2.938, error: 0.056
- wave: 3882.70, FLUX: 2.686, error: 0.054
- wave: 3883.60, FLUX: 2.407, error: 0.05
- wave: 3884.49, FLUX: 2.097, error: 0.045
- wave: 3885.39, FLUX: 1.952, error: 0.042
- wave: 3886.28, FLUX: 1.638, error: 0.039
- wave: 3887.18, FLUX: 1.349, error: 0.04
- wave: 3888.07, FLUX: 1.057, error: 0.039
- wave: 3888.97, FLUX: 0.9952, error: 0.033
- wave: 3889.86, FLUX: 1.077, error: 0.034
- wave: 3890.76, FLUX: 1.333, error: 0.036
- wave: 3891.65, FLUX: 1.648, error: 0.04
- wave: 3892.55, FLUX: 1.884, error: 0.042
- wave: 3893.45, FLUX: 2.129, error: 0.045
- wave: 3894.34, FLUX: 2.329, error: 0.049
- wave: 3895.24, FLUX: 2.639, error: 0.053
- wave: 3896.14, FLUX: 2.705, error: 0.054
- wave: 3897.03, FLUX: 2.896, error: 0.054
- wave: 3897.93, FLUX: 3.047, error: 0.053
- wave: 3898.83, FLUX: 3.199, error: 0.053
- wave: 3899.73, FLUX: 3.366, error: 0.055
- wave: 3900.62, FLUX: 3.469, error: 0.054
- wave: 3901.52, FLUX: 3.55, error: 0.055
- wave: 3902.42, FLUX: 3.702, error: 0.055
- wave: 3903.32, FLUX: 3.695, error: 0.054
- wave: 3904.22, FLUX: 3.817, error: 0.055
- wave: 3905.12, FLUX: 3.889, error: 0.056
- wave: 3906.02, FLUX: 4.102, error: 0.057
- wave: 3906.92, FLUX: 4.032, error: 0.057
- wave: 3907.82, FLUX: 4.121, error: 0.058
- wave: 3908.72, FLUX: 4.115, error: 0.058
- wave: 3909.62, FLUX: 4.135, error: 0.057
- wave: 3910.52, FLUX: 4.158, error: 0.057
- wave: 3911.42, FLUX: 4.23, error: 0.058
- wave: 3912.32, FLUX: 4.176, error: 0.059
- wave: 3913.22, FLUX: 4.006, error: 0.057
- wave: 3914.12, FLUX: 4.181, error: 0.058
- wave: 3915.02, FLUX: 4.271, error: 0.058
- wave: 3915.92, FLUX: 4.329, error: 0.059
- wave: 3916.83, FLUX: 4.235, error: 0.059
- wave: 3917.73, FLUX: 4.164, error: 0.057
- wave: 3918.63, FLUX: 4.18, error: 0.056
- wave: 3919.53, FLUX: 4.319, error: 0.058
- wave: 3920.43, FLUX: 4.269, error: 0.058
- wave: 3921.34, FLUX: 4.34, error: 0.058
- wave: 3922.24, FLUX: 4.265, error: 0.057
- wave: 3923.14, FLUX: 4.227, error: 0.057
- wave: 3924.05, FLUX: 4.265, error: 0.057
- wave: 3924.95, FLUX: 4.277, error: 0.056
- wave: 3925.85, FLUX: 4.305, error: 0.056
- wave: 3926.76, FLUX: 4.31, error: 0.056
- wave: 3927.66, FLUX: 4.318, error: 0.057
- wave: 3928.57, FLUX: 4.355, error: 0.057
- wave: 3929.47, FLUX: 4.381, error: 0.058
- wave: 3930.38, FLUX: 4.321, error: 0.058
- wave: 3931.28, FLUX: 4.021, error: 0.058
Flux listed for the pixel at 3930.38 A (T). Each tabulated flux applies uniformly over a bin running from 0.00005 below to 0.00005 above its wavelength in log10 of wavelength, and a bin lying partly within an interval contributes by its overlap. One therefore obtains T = 4.321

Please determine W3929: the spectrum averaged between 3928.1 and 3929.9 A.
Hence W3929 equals 4.37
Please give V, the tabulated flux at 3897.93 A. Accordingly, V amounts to 3.047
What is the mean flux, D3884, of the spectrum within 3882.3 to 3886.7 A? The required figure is 2.15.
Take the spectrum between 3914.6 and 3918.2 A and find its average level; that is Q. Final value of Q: 4.25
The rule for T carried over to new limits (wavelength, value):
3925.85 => 4.305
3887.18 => 1.349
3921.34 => 4.34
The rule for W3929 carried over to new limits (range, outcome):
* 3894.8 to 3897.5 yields 2.75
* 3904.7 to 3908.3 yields 4.04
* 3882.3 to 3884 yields 2.54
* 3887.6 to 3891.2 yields 1.12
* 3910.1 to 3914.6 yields 4.16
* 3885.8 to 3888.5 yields 1.36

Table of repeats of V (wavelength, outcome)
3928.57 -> 4.355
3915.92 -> 4.329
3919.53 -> 4.319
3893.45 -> 2.129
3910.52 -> 4.158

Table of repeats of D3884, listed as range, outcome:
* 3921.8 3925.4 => 4.26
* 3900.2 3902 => 3.51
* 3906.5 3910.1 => 4.1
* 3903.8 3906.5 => 3.94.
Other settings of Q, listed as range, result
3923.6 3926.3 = 4.29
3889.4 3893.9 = 1.62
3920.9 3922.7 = 4.32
